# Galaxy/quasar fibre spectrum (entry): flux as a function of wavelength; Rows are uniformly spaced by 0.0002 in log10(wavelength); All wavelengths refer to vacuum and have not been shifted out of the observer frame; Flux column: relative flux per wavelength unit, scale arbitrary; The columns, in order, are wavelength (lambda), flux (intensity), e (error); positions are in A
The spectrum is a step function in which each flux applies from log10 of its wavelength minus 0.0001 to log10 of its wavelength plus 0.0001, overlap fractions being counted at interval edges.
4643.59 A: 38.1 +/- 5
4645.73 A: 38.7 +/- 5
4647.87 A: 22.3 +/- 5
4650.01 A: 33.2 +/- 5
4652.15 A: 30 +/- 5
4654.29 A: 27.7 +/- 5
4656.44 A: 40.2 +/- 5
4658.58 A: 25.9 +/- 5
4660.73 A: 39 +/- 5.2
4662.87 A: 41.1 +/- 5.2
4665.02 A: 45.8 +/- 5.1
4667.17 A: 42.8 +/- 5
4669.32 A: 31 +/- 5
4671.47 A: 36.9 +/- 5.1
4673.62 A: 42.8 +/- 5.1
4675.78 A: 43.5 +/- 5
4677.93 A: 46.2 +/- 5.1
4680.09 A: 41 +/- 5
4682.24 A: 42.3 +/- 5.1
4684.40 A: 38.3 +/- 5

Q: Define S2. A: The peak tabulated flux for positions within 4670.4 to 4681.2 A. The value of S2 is 46.2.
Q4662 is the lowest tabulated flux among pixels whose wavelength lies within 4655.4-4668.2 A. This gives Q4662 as 25.9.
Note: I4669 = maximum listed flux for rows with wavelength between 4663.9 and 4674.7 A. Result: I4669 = 45.8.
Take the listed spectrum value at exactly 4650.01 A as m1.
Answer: 33.2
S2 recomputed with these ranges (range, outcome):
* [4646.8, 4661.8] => 40.2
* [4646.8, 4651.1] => 33.2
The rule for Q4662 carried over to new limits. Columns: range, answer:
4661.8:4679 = 31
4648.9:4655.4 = 27.7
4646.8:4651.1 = 22.3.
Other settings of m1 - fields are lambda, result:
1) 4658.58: 25.9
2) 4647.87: 22.3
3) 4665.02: 45.8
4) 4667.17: 42.8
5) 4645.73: 38.7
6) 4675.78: 43.5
